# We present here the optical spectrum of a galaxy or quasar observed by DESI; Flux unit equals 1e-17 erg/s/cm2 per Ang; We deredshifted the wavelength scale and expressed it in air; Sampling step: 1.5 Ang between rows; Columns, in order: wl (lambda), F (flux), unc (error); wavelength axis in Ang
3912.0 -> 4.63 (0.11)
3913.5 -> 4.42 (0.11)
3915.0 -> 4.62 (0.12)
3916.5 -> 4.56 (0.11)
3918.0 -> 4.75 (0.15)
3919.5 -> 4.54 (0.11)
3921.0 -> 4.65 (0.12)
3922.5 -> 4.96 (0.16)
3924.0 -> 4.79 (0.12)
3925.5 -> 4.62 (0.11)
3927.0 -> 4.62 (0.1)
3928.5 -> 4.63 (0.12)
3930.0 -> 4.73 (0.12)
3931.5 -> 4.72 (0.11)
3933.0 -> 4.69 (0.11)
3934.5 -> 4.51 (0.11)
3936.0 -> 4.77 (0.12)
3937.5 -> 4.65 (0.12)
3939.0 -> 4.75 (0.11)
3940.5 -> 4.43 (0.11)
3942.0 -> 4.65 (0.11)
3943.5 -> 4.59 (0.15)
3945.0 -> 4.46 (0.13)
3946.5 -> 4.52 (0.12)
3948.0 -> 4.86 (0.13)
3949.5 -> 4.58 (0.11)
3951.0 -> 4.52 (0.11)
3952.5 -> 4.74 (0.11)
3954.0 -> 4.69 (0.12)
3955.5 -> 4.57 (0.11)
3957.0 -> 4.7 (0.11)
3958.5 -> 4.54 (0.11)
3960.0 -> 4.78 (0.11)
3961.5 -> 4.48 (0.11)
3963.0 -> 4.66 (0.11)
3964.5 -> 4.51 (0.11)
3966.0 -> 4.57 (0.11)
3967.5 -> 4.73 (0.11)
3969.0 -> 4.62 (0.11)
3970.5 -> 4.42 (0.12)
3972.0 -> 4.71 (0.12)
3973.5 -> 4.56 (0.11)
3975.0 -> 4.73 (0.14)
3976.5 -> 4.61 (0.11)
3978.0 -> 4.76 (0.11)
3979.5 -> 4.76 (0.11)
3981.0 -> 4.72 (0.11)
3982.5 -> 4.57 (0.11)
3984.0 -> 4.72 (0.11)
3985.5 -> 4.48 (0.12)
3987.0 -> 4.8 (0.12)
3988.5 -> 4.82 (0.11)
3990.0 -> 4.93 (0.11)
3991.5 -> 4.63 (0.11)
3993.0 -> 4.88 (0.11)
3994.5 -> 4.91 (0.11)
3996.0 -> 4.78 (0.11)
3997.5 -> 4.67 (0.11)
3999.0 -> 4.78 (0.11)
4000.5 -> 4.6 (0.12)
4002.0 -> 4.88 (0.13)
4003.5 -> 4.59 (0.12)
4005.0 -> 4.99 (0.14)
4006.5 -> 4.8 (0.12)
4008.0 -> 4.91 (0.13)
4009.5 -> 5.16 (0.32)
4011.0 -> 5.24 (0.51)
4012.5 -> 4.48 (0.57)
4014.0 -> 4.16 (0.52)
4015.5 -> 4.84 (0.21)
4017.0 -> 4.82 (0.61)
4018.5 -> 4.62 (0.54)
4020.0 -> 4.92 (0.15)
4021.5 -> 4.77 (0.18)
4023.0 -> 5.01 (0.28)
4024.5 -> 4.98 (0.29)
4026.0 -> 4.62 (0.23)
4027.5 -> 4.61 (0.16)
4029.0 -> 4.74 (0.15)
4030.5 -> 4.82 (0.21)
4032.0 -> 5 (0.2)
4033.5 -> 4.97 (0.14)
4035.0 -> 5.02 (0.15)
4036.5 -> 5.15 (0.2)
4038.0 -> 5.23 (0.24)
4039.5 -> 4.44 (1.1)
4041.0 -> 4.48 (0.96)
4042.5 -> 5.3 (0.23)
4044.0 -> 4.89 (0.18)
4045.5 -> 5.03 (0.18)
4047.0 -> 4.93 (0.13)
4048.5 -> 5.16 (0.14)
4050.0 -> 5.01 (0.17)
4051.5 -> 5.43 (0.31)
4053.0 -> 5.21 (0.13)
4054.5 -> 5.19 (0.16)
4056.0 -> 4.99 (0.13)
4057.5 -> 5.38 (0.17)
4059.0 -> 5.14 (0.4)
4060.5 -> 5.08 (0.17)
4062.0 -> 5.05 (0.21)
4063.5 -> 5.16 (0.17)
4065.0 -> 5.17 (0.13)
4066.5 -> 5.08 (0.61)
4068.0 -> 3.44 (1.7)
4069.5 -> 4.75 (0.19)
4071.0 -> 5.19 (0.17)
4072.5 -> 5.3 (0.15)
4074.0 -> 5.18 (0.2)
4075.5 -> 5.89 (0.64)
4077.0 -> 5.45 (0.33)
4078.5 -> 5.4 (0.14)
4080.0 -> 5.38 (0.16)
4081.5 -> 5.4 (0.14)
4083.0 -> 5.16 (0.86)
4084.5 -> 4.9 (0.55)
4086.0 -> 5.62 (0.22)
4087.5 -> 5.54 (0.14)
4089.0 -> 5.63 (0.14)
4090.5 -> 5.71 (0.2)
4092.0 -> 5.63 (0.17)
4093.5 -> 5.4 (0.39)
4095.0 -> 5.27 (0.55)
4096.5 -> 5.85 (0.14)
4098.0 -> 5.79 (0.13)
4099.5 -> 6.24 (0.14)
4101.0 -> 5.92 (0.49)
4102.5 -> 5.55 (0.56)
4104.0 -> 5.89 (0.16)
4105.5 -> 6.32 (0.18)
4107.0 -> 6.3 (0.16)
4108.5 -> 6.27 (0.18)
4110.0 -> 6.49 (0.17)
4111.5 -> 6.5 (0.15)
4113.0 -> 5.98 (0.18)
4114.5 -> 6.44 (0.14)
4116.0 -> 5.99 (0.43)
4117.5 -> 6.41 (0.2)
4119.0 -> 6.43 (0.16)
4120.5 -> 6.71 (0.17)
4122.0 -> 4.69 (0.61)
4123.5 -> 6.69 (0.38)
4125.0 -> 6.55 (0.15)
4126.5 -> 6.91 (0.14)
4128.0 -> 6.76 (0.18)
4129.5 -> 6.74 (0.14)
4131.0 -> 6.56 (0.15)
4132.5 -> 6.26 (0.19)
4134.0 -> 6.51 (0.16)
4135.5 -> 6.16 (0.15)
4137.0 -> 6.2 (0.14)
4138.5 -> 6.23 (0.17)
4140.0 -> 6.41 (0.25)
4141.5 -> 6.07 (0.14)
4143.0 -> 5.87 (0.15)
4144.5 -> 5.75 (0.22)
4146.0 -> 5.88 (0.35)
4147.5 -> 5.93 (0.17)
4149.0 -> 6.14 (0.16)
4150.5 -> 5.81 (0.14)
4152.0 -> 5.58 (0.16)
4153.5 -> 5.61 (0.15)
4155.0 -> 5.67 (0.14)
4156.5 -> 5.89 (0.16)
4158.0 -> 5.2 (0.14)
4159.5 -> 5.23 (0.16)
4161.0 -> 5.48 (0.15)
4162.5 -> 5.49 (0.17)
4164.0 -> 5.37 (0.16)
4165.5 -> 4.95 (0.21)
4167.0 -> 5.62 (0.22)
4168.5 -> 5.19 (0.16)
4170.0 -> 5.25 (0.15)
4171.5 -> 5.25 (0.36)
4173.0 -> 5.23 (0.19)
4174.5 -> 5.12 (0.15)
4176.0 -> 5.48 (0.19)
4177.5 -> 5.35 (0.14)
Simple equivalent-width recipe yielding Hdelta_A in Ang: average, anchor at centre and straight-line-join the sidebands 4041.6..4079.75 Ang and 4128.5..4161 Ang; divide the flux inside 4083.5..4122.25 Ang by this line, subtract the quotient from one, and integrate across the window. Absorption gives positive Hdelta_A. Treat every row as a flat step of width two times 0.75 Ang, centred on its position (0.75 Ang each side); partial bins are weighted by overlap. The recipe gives -2.5 Ang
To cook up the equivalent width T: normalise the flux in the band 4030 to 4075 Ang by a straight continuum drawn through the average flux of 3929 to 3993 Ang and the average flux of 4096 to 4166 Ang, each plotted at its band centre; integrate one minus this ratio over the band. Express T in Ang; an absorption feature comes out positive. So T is 3.2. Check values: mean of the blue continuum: 4.65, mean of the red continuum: 6.04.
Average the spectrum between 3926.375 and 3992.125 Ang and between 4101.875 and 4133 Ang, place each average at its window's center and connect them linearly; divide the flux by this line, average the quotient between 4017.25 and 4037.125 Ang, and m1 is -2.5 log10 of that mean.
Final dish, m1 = 0.11 mag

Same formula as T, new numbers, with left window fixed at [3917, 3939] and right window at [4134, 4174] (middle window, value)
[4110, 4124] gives -1.75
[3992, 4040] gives 2.37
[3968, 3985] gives 0.87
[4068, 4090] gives 0.30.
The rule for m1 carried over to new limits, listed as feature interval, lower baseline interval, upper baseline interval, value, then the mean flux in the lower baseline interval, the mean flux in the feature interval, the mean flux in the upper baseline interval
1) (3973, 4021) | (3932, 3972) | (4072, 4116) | 0.05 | 4.62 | 4.75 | 5.74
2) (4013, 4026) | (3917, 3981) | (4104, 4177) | 0.08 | 4.65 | 4.75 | 5.95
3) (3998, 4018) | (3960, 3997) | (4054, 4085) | 0.01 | 4.68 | 4.78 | 5.13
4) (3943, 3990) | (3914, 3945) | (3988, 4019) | 0.02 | 4.65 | 4.64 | 4.79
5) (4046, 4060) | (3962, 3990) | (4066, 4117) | 0.03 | 4.66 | 5.16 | 5.62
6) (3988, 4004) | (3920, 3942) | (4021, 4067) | 0.02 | 4.68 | 4.77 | 5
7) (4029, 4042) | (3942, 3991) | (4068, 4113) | 0.06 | 4.65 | 4.89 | 5.62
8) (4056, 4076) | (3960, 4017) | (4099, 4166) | 0.08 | 4.72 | 5.05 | 6.05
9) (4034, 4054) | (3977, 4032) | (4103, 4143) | 0.06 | 4.77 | 5.02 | 6.31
